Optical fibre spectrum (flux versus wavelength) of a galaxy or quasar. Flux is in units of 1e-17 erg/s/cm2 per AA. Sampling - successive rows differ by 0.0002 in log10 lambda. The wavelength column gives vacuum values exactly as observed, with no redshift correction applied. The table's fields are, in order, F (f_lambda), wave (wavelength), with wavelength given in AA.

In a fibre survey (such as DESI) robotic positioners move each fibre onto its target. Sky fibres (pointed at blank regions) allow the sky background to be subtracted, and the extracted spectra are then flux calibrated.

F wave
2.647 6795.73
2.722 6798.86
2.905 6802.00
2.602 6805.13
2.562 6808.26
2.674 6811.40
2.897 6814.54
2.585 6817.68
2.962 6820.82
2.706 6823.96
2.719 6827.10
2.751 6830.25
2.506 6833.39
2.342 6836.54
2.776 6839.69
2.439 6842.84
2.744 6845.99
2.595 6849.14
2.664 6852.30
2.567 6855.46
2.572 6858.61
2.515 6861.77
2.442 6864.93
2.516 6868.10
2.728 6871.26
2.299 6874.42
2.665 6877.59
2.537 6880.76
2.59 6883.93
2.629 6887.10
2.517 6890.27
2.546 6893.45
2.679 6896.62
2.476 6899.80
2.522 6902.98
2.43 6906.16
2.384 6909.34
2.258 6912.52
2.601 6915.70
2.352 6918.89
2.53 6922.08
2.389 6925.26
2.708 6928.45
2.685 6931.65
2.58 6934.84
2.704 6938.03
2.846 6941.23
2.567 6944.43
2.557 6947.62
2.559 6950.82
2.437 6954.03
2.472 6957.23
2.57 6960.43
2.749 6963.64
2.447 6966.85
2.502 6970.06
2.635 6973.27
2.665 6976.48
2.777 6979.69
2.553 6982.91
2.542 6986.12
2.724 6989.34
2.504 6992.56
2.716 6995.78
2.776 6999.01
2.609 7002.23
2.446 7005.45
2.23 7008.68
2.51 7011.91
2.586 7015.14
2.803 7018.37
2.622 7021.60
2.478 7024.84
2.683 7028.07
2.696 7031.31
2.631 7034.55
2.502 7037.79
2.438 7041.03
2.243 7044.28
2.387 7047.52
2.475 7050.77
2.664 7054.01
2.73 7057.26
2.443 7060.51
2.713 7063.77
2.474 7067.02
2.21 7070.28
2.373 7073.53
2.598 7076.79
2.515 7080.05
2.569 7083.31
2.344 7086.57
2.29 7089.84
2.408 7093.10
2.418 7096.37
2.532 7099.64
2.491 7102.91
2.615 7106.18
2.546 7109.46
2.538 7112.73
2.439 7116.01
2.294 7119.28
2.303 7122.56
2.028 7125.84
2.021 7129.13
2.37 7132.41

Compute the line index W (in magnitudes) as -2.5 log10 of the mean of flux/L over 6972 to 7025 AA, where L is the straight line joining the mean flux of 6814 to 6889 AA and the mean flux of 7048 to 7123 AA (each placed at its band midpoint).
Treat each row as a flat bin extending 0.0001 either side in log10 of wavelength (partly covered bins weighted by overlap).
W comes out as -0.03 mag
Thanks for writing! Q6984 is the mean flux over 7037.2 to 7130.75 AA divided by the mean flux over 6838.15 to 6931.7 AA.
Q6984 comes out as 0.96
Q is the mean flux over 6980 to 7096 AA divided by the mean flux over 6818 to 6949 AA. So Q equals 1.0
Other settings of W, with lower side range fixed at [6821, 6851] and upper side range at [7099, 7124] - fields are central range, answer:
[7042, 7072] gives 0.01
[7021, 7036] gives -0.04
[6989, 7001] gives -0.06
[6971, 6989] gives -0.04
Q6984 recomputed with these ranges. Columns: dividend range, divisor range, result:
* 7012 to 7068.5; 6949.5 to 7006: 0.99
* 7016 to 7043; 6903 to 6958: 1.03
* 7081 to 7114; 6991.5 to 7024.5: 0.96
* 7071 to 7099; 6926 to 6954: 0.93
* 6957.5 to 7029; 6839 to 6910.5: 1.01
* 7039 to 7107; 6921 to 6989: 0.95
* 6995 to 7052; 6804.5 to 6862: 0.96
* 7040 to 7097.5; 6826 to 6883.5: 0.96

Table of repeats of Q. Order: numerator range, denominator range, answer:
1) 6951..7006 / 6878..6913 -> 1.03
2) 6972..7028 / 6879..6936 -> 1.03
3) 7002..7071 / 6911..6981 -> 0.98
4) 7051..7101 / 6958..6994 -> 0.95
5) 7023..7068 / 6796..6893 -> 0.97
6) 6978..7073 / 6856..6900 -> 1.00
